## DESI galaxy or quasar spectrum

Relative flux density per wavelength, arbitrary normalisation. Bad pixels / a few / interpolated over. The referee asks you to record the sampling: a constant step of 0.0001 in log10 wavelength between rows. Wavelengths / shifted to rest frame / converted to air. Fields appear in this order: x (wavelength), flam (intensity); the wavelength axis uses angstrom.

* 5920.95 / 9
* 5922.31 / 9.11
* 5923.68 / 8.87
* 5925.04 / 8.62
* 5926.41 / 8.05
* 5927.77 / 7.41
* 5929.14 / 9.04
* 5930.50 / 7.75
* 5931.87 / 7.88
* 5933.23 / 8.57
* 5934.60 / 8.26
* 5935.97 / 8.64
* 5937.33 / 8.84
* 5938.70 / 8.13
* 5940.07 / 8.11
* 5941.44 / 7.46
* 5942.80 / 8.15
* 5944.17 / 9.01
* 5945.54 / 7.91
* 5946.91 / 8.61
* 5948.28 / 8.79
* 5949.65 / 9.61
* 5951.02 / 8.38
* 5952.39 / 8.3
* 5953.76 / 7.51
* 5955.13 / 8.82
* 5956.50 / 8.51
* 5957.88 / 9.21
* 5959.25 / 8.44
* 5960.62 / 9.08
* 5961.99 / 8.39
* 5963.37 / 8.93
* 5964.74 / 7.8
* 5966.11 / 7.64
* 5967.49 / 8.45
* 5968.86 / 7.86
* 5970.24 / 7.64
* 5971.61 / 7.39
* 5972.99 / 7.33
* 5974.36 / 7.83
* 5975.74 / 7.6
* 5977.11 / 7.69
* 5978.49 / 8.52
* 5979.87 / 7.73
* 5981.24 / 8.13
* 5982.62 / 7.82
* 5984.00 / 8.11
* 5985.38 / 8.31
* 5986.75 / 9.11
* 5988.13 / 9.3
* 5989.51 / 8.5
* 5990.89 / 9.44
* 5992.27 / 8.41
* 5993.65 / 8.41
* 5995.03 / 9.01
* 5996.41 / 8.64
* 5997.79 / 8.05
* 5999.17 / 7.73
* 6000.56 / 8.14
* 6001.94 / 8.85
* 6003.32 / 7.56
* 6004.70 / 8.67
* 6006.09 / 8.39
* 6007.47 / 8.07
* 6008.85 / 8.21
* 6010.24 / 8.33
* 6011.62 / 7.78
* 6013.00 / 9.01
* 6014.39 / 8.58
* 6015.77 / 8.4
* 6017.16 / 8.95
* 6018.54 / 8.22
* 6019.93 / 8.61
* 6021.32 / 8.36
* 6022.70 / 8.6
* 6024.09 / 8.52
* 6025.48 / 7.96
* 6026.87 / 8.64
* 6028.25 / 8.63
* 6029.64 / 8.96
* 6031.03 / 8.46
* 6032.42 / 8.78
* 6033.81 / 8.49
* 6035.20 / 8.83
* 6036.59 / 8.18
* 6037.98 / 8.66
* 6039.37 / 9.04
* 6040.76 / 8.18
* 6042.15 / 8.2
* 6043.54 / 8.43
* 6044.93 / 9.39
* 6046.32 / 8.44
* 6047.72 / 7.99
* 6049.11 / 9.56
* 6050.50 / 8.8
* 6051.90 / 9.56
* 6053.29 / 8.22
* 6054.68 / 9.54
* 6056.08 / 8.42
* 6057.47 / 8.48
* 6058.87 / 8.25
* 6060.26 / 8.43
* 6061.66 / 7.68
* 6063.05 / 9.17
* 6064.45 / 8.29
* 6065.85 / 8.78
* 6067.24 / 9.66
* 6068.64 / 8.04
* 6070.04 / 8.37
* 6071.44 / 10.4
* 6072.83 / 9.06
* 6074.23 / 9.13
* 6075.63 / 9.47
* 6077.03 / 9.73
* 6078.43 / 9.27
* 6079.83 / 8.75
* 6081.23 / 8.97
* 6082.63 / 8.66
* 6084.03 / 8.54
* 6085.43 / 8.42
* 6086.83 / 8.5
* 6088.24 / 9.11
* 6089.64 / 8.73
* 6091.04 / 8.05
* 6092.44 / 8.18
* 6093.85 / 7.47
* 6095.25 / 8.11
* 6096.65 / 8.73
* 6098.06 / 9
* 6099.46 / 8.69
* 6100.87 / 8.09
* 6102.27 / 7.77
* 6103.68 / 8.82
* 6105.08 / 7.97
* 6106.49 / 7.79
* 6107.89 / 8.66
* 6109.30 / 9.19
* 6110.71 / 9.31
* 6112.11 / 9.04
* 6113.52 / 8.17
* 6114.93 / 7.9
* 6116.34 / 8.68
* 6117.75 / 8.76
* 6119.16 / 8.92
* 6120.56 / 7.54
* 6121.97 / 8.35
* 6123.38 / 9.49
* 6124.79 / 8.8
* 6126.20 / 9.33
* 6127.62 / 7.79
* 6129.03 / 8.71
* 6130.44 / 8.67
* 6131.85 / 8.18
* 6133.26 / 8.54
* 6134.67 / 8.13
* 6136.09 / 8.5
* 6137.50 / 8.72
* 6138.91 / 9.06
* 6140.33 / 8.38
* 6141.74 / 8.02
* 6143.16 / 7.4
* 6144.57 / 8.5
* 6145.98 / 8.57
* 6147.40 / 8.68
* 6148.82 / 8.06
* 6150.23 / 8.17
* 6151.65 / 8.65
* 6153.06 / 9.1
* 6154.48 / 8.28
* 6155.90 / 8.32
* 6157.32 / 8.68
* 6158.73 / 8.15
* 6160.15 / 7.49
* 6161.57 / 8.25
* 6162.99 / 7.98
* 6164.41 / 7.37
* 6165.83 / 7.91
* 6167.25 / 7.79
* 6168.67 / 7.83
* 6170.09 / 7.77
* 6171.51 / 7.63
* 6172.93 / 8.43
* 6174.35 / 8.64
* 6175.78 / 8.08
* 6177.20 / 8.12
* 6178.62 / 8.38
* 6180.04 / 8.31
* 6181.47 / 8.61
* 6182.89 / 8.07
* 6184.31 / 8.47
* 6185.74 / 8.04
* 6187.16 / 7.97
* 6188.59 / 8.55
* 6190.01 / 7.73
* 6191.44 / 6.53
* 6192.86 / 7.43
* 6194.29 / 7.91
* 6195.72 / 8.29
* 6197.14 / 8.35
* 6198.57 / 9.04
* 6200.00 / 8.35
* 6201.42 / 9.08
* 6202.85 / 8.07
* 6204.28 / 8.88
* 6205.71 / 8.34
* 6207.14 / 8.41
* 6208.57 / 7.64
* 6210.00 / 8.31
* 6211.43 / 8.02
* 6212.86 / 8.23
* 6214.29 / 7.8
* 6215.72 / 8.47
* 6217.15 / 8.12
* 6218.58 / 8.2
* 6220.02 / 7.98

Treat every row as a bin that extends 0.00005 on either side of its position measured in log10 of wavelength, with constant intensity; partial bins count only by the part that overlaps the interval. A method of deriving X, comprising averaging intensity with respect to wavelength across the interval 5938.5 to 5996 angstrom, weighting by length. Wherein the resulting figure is 8.32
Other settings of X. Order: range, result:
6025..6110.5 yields 8.66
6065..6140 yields 8.65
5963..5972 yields 7.95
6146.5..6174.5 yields 8.15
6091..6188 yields 8.34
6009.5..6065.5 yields 8.58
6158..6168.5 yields 7.85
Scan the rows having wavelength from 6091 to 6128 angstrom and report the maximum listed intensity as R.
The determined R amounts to 9.49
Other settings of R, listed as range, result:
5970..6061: 9.56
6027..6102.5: 10.4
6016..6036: 8.96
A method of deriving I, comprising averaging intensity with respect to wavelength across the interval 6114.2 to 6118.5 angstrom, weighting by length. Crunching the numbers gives 8.44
